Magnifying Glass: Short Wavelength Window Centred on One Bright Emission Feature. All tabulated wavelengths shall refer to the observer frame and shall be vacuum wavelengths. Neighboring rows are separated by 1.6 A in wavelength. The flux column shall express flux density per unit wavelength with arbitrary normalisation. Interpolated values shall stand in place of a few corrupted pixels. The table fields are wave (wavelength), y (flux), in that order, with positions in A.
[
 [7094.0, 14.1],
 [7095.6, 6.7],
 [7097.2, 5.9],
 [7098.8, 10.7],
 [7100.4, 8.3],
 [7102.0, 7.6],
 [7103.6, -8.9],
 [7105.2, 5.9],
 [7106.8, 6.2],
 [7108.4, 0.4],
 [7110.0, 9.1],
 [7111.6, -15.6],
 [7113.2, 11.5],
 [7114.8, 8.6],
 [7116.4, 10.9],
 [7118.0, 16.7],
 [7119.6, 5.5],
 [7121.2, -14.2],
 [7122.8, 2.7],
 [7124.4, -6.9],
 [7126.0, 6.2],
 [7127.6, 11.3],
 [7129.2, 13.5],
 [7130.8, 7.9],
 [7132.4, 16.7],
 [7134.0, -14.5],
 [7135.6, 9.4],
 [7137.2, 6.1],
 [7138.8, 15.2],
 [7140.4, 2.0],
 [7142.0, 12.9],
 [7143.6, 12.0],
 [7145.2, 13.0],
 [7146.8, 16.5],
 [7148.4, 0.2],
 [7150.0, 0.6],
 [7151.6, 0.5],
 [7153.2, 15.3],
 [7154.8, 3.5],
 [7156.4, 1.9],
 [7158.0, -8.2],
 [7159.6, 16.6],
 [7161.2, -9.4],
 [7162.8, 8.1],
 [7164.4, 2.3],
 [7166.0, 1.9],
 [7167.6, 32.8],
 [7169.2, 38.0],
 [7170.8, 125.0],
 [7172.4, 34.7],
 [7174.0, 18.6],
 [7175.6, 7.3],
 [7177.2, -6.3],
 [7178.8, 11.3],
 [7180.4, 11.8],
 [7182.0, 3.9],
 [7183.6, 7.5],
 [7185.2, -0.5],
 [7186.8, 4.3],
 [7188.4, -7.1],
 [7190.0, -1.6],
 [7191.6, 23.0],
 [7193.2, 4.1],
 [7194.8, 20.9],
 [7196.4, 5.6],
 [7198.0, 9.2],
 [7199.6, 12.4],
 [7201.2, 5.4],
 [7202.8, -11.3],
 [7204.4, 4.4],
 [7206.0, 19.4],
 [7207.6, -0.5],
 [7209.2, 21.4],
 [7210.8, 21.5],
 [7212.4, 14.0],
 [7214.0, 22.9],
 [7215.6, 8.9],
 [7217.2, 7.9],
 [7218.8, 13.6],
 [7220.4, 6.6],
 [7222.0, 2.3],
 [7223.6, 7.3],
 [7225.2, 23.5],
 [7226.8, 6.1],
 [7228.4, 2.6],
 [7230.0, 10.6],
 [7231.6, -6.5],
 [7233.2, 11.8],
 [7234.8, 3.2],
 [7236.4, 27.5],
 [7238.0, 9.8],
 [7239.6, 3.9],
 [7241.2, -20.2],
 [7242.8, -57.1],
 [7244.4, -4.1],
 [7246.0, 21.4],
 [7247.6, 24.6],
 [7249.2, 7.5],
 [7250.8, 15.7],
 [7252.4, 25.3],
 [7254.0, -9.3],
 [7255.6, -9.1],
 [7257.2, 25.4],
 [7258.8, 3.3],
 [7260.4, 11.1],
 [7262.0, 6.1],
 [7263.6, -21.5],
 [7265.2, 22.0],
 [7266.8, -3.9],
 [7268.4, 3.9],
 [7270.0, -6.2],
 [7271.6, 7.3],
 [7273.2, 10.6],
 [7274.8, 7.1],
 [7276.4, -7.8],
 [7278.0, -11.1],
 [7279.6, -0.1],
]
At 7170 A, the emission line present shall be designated Hbeta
